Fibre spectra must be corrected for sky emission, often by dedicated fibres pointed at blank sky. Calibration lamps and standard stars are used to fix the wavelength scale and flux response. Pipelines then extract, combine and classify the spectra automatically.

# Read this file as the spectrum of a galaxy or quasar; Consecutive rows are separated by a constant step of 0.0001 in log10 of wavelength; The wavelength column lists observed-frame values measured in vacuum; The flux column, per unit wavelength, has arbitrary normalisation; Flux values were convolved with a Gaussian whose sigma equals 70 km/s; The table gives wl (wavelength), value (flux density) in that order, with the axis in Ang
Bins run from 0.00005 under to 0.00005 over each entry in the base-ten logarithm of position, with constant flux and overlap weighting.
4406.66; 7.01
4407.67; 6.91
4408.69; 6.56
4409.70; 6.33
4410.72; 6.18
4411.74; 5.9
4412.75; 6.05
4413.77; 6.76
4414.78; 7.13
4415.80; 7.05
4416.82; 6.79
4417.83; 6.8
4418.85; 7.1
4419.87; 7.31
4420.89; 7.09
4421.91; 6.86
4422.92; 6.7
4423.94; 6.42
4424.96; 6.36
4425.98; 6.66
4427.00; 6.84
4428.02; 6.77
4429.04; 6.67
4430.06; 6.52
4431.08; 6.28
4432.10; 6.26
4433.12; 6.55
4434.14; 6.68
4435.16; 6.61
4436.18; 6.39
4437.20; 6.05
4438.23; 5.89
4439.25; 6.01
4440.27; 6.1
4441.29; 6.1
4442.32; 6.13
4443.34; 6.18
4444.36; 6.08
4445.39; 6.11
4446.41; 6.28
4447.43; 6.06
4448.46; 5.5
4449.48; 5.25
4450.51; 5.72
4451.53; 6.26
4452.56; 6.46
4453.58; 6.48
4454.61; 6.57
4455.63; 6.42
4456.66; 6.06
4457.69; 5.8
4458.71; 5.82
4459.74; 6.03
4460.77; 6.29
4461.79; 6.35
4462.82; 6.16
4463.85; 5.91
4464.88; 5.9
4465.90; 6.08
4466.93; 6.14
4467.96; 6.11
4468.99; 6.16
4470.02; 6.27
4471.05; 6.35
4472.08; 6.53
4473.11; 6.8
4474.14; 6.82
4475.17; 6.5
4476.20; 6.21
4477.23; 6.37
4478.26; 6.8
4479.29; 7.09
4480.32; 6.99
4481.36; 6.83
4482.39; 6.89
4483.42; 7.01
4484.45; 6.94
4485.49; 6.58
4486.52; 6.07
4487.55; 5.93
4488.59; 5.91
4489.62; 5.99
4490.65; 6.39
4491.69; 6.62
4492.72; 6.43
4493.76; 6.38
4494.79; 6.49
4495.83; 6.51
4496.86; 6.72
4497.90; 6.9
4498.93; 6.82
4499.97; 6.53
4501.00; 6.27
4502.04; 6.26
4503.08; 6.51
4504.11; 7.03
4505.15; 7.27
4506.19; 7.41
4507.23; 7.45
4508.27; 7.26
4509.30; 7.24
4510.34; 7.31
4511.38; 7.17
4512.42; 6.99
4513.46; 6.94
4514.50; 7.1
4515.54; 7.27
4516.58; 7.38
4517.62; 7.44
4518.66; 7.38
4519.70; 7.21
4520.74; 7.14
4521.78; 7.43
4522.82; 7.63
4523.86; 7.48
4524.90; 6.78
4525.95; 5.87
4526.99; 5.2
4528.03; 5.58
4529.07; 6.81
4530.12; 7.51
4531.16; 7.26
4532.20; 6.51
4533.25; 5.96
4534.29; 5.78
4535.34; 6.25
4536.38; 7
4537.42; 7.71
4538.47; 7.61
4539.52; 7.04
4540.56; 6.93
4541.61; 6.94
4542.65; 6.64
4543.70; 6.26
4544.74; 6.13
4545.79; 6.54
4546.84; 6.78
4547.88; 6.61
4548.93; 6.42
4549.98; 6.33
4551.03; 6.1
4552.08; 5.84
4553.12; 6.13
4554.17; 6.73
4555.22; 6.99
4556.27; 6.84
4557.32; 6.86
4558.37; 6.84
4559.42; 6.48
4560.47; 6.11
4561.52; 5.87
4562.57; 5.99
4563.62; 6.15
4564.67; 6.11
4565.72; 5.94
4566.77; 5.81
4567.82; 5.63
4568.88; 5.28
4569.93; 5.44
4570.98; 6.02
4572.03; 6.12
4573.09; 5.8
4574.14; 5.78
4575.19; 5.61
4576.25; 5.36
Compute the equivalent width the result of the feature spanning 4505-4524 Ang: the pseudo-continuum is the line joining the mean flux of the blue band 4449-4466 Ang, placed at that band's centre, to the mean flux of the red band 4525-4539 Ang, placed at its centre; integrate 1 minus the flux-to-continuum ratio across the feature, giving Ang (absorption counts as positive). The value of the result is -2.5 Ang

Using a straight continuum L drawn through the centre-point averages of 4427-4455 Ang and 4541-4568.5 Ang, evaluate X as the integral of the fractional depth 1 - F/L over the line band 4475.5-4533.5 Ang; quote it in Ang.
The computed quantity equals -4.47 Ang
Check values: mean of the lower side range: 6.23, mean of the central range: 6.78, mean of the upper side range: 6.34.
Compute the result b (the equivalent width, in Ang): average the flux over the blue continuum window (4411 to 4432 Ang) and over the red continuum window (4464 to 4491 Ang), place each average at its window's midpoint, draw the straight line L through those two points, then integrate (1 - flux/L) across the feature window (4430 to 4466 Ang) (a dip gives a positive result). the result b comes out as 2.35 Ang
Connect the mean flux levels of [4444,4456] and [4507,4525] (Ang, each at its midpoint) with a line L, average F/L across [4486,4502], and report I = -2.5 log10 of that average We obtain 0.08 mag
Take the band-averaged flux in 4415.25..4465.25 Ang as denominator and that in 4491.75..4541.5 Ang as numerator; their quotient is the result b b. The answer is 1.08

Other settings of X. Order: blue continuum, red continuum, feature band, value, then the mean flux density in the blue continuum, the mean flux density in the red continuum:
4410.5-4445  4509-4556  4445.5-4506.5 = 2.27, 6.51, 6.78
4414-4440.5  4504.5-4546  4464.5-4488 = 0.94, 6.62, 6.92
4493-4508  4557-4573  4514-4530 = -1.02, 6.75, 6.03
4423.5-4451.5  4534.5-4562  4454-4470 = 0.49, 6.24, 6.61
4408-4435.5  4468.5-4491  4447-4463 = 1.21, 6.64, 6.52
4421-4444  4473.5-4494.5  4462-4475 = 0.45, 6.42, 6.54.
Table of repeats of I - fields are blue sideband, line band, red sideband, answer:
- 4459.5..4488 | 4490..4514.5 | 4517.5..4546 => -0.035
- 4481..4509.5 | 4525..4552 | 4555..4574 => -0.039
